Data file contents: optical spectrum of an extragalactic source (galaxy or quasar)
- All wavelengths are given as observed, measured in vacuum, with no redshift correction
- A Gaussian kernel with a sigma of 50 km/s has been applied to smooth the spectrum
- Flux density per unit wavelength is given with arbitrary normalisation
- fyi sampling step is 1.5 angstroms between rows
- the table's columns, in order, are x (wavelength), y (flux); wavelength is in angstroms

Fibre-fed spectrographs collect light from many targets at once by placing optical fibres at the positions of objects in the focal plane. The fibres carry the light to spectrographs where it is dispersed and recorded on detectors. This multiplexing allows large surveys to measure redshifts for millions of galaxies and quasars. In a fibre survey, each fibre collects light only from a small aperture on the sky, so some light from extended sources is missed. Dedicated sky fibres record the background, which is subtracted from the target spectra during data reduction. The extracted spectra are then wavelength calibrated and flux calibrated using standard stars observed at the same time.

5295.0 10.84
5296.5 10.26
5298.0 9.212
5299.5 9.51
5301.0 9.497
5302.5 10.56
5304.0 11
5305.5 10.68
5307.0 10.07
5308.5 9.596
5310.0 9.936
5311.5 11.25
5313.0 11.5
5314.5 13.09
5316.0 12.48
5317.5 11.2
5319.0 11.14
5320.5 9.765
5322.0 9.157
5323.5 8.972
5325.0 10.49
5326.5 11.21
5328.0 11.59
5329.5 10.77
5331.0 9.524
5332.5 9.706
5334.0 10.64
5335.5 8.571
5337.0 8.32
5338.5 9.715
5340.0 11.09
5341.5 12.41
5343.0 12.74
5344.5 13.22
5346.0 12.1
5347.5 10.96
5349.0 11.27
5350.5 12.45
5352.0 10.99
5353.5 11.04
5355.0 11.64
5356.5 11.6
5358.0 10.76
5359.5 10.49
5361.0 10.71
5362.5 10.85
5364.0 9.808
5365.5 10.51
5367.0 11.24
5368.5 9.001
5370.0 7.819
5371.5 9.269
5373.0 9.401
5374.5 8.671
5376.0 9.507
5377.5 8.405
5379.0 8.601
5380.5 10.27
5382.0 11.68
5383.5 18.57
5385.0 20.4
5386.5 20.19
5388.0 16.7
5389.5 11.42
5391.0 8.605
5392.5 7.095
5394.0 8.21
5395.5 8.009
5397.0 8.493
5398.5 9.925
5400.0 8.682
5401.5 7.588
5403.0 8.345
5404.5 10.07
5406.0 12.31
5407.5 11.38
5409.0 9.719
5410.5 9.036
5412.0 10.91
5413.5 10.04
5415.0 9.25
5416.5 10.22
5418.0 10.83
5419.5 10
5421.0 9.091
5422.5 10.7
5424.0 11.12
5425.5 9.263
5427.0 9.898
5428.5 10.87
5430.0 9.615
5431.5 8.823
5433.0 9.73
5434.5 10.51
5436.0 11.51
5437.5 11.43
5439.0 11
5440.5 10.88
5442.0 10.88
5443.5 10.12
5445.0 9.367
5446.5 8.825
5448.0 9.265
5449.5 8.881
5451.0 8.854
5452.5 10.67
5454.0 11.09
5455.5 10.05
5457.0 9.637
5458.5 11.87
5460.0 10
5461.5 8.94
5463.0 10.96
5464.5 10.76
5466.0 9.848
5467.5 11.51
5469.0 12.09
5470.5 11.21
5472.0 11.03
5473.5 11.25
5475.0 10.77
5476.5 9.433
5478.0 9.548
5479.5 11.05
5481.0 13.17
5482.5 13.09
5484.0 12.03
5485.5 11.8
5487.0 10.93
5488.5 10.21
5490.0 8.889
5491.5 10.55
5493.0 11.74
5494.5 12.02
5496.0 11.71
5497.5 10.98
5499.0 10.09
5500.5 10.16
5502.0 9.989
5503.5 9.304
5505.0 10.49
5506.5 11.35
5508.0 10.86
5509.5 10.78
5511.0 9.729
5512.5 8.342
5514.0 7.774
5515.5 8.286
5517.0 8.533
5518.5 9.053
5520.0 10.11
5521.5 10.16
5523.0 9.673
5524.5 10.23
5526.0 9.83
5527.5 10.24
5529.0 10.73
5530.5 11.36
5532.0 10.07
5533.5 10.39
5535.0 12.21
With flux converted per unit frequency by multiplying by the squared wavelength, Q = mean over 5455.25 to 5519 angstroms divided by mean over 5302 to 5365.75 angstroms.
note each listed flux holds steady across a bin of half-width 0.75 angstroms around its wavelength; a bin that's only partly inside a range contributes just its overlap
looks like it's 1.03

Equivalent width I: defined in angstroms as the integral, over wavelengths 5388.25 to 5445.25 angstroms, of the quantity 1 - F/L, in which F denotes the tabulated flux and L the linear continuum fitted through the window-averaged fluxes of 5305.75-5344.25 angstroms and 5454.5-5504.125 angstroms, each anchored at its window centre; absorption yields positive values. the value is 4.3 angstroms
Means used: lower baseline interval 10.6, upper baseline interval 10.8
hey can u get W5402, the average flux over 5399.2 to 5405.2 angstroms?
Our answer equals 8.67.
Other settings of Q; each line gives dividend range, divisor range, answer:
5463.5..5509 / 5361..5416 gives 1.07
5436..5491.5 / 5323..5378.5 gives 1.06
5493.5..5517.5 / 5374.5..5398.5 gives 0.91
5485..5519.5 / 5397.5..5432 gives 1.06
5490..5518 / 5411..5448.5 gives 1.02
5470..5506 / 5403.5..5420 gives 1.09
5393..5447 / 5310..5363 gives 0.93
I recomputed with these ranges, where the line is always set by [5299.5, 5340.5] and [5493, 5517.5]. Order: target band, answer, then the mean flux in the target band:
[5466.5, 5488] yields -2.50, 11.3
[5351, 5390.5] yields -4.56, 11.5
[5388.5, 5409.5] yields 1.87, 9.36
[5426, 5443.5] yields -0.38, 10.4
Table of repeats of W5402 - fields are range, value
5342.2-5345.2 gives 13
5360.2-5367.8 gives 10.6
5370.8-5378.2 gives 9.05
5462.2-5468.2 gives 10.7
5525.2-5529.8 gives 10.3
